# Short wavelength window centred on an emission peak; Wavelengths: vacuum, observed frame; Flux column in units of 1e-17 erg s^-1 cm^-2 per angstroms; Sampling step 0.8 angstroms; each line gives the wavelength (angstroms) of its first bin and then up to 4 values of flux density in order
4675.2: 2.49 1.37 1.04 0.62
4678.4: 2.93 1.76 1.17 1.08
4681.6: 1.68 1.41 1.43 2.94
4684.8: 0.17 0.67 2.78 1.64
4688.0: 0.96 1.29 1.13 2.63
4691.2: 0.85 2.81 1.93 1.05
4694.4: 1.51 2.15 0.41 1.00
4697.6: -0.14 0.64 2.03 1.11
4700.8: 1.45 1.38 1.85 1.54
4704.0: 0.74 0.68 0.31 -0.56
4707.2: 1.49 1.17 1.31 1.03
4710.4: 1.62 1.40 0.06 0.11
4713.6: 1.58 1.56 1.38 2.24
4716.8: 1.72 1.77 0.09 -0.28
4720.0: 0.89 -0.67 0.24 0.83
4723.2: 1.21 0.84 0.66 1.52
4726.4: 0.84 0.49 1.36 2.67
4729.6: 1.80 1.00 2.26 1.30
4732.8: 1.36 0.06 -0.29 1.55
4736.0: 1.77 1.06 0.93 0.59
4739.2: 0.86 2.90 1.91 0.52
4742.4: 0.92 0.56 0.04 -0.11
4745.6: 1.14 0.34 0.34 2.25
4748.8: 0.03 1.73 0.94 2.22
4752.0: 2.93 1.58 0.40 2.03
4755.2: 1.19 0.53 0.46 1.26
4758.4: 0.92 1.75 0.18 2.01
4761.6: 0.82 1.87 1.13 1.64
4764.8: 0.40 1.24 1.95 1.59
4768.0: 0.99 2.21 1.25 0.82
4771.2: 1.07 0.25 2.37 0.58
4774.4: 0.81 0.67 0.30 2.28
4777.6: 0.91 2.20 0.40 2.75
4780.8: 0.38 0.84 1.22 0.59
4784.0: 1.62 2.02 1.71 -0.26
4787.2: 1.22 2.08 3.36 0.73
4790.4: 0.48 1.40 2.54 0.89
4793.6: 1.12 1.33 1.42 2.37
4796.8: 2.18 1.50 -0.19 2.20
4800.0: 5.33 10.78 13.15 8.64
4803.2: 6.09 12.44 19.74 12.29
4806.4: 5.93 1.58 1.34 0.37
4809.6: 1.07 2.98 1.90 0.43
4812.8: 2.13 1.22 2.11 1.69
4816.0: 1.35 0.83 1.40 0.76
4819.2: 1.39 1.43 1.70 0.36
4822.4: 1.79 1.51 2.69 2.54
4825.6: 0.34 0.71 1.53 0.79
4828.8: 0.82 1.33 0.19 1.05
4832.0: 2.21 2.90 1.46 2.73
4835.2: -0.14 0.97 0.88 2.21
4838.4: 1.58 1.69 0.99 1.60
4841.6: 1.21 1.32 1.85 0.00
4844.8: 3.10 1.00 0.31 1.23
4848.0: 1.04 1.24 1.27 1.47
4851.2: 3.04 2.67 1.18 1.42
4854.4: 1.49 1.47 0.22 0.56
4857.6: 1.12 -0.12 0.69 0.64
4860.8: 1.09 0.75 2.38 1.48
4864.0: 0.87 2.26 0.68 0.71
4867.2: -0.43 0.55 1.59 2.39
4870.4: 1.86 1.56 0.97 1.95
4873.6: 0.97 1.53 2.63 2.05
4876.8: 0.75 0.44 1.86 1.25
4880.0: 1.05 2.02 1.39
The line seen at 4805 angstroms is [O II] 3727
